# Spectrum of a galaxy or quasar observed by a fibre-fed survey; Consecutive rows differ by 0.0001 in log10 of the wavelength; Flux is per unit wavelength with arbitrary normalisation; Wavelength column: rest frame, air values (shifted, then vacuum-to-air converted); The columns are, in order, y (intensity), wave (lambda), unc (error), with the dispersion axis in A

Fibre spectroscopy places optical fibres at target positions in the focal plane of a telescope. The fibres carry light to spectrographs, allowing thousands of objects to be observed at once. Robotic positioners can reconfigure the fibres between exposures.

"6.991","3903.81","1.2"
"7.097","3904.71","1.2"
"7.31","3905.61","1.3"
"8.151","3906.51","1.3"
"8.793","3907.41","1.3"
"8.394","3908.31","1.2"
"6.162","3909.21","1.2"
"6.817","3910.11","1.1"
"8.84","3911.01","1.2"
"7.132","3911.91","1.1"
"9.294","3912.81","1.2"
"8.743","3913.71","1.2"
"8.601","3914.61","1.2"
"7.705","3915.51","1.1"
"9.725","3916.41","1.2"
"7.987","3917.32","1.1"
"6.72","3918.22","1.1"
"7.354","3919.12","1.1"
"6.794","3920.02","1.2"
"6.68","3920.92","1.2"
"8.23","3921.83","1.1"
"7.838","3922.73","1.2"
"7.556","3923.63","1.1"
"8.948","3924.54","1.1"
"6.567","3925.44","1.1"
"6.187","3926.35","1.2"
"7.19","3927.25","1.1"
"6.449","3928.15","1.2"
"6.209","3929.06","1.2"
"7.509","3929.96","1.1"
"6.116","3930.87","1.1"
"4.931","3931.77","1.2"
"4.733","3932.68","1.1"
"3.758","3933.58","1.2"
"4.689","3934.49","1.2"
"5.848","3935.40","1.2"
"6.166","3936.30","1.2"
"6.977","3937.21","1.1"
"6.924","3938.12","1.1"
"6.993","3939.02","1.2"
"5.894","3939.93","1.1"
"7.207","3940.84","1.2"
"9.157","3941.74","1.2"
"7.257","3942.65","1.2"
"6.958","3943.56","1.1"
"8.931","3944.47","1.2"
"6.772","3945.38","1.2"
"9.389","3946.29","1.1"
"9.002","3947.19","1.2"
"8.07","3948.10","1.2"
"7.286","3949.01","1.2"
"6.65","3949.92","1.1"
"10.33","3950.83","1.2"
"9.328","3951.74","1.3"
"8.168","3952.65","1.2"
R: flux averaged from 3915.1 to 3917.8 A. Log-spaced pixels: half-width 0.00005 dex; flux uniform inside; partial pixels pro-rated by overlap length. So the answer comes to 8.45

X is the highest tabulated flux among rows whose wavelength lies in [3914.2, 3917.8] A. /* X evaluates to 9.725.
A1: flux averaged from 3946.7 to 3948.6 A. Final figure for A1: 8.56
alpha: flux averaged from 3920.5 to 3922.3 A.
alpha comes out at 7.46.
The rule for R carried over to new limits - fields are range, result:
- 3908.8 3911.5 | 7.29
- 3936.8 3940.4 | 6.69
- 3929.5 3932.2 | 6.21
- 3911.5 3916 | 8.33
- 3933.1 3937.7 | 5.49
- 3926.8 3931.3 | 6.7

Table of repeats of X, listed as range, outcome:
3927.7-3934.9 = 7.509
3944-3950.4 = 9.389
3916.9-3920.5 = 7.987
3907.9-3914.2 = 9.294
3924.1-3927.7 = 8.948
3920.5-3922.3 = 8.23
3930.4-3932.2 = 6.116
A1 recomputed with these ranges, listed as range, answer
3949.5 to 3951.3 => 8.53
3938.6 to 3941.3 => 6.71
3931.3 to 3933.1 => 4.85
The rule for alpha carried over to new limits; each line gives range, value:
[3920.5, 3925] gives 7.85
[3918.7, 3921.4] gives 6.94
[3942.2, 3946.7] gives 7.83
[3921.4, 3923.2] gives 8.05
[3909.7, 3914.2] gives 8.19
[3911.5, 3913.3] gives 8.26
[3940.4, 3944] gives 7.66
